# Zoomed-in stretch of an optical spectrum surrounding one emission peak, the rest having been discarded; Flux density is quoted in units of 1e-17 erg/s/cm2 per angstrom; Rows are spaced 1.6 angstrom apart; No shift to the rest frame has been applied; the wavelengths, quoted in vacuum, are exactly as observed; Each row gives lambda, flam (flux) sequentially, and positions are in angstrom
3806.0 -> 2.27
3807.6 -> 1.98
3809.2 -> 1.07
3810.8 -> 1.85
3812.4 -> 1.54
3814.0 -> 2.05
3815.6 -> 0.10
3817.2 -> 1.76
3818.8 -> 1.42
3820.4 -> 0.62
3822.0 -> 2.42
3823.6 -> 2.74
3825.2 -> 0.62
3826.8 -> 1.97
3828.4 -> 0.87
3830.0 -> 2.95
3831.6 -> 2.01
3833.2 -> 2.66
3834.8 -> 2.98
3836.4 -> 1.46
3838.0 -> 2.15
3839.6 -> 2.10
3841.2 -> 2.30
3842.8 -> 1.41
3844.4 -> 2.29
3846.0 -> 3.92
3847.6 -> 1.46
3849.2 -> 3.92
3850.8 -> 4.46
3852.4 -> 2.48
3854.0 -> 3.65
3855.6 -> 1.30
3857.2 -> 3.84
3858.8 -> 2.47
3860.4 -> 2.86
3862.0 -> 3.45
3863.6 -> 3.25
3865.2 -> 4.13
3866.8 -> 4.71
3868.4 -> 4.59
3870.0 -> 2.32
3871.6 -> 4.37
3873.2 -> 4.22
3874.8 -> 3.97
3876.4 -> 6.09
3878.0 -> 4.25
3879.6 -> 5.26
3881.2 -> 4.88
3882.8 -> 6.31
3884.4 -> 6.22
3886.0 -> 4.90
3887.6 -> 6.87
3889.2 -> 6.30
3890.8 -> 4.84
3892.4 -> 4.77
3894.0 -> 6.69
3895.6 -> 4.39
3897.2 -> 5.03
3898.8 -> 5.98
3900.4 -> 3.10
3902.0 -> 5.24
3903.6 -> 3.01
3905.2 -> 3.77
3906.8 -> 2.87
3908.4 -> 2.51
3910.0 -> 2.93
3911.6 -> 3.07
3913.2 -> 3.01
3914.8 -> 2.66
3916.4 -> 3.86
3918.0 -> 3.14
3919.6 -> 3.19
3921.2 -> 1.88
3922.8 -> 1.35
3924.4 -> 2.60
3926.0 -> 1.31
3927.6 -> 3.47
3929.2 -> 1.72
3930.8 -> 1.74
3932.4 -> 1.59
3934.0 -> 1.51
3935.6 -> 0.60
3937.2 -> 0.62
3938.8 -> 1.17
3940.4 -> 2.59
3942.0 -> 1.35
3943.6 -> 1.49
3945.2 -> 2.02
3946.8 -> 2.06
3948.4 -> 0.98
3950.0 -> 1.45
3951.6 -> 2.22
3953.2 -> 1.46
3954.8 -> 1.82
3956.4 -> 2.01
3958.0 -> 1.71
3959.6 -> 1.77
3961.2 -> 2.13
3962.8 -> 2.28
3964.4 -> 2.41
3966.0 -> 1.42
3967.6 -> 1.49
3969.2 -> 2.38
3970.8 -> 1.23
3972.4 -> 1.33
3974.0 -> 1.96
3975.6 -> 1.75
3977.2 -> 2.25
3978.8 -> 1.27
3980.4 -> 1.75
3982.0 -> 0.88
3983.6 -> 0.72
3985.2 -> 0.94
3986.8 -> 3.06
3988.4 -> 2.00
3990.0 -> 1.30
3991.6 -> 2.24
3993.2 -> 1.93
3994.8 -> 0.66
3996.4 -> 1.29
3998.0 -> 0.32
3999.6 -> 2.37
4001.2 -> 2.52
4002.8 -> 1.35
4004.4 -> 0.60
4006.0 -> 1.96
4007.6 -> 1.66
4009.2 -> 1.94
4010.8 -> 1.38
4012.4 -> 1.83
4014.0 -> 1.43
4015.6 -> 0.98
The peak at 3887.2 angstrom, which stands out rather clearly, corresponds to C IV 1549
